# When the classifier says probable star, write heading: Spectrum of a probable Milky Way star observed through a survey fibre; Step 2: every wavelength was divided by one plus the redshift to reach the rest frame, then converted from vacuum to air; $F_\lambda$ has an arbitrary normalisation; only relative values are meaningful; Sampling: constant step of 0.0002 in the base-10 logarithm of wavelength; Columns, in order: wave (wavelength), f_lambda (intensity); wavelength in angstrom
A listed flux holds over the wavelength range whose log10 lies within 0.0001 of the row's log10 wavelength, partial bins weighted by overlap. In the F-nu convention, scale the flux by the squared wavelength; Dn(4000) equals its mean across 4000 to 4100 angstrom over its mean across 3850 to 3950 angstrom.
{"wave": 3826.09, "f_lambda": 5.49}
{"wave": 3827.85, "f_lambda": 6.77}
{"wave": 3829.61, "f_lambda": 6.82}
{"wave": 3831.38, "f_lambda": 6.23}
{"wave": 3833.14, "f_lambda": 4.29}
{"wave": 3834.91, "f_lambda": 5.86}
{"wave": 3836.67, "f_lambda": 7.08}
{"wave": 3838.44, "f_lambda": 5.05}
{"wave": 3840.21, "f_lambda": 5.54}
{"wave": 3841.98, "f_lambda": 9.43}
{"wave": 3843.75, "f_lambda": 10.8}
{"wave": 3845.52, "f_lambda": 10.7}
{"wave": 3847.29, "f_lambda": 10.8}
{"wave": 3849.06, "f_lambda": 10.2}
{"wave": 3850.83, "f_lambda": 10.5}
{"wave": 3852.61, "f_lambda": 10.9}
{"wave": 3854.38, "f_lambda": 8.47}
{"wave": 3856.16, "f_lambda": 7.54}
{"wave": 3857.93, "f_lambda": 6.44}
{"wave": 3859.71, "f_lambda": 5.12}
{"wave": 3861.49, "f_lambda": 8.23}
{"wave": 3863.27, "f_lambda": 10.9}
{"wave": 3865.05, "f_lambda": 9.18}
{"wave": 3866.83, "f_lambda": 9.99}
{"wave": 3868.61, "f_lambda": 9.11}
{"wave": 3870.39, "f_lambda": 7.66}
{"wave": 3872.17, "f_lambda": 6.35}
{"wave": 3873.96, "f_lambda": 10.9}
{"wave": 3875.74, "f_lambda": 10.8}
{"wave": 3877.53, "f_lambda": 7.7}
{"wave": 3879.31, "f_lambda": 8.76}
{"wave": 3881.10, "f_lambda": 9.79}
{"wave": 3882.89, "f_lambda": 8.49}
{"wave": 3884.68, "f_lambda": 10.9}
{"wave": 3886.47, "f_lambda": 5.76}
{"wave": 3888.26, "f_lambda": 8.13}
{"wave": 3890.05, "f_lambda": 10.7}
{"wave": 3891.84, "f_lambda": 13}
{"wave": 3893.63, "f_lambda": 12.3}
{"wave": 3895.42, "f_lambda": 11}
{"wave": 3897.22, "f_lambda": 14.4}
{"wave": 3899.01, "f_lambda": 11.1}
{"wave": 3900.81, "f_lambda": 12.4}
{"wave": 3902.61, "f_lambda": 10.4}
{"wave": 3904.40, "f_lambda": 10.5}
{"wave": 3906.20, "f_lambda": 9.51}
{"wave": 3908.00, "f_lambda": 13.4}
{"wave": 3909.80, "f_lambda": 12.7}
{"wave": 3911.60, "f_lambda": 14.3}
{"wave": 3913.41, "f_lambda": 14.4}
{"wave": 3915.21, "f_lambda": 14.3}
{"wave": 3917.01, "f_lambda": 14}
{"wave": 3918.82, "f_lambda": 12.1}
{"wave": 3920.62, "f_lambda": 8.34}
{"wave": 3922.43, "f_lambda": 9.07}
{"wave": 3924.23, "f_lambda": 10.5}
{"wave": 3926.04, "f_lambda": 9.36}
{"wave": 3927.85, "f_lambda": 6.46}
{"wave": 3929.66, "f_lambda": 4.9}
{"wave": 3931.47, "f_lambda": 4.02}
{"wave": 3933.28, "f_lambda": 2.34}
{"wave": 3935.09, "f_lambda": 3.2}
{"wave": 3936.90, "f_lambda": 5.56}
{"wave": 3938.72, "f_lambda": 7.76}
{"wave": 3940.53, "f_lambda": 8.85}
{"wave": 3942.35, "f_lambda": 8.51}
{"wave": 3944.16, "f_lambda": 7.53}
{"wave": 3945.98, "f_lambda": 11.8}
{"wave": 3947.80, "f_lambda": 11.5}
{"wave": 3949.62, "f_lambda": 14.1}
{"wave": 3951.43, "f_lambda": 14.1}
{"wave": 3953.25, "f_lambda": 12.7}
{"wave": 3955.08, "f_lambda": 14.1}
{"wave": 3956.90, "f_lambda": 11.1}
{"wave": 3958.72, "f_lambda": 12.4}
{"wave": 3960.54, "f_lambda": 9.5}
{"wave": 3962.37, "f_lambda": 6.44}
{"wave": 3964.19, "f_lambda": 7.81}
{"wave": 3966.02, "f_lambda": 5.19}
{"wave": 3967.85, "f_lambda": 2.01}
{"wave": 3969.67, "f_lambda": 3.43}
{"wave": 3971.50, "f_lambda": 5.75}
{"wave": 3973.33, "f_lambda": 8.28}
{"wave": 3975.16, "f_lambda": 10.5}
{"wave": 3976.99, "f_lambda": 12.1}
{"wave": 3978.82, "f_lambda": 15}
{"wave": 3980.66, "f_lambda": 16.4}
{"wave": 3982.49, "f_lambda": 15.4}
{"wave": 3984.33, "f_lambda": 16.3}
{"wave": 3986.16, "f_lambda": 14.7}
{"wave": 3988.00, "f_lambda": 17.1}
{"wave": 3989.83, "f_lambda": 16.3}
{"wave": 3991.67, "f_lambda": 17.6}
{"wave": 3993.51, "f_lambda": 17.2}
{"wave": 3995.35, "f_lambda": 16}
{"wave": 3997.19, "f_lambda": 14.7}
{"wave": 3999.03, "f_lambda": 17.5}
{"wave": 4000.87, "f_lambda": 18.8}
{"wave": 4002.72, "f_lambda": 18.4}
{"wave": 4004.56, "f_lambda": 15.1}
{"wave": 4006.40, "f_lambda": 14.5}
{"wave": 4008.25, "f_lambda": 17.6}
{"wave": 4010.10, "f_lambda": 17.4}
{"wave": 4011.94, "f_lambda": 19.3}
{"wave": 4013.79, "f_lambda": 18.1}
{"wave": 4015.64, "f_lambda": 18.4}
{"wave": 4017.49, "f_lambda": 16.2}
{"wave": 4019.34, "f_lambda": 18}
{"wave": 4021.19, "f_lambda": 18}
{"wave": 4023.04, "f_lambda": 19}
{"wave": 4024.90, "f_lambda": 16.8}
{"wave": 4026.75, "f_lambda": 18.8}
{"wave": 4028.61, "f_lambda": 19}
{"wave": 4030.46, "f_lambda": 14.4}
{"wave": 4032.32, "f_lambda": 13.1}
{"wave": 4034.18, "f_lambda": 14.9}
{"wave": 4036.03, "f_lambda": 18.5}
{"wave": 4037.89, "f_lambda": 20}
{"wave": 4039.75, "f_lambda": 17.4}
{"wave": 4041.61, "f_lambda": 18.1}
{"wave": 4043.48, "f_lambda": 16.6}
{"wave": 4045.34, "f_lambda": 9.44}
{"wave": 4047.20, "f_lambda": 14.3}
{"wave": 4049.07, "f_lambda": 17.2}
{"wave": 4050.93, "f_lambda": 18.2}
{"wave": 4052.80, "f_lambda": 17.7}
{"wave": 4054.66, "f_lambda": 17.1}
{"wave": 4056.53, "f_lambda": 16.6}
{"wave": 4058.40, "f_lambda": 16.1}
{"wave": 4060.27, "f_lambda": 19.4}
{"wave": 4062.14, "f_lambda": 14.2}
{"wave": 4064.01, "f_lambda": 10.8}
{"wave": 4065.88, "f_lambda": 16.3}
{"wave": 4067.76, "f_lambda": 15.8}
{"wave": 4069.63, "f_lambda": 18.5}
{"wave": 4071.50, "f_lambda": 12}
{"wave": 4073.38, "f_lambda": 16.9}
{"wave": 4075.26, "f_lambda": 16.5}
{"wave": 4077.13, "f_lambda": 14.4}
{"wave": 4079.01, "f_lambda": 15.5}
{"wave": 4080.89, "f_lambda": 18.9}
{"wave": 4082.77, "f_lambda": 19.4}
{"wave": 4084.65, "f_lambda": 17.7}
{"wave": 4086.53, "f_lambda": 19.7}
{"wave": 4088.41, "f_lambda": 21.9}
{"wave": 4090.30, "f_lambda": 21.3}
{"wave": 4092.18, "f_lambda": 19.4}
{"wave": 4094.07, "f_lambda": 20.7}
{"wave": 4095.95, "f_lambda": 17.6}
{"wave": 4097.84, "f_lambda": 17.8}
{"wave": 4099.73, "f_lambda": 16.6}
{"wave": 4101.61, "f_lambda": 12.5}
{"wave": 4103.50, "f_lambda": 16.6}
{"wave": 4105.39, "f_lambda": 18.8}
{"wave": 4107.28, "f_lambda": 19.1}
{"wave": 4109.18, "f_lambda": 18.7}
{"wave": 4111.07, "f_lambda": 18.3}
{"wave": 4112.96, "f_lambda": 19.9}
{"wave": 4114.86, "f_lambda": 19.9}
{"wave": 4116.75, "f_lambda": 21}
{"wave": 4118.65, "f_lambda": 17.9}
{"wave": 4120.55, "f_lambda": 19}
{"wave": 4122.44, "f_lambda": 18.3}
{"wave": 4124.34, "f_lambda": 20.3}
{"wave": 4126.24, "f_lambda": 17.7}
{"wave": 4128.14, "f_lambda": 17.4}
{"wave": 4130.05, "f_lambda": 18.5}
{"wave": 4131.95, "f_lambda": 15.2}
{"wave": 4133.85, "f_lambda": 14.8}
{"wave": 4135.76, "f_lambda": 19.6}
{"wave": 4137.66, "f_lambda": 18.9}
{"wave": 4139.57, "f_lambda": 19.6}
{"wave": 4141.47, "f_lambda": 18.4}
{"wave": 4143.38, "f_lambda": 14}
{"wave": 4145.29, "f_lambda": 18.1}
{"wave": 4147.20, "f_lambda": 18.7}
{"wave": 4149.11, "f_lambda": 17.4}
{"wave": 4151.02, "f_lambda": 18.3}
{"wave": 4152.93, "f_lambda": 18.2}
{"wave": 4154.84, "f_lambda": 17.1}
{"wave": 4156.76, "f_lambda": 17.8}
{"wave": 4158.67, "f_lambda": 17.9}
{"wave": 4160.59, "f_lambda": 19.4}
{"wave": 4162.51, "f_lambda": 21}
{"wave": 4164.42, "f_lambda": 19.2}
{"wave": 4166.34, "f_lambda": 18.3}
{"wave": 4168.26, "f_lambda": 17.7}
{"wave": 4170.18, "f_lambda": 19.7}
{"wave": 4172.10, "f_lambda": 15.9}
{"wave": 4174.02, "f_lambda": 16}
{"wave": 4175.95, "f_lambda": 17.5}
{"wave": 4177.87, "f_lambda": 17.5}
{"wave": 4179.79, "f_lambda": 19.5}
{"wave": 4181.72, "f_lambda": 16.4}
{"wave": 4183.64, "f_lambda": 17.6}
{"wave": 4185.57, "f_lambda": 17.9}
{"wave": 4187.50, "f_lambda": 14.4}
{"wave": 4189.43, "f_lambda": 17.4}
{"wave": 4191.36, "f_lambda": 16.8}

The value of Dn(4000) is 1.93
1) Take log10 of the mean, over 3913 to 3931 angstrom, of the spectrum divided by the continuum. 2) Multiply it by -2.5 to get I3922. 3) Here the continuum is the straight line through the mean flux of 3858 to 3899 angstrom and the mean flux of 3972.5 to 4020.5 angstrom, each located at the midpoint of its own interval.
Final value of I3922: 0.173 mag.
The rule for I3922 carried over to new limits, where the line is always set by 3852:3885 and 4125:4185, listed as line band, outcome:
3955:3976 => 0.449 mag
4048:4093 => -0.131 mag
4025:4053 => -0.165 mag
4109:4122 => -0.161 mag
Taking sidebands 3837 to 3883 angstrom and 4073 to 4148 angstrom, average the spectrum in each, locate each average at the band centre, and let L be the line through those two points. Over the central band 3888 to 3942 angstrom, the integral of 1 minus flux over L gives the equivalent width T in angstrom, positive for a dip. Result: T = 3.7 angstrom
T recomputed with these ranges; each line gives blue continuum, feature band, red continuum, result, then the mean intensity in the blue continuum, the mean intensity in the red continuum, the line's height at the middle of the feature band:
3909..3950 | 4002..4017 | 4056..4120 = -4.3 angstrom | 9.3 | 17.6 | 13.5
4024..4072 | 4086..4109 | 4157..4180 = -1.9 angstrom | 16.2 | 18.2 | 17.1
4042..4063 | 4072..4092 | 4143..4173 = -1.7 angstrom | 16.1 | 18.1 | 16.7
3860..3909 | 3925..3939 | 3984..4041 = 8.0 angstrom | 10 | 17.1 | 12.6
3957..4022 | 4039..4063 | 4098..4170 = -1.0 angstrom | 13.9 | 18.1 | 15.7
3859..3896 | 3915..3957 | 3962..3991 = 3.9 angstrom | 9.28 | 10.9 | 10.3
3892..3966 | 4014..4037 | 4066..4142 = -4.2 angstrom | 10.2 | 18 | 14.5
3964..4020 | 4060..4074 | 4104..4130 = 1.5 angstrom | 14.3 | 18.9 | 17.1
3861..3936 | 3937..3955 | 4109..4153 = 1.4 angstrom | 9.8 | 18.2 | 11.5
